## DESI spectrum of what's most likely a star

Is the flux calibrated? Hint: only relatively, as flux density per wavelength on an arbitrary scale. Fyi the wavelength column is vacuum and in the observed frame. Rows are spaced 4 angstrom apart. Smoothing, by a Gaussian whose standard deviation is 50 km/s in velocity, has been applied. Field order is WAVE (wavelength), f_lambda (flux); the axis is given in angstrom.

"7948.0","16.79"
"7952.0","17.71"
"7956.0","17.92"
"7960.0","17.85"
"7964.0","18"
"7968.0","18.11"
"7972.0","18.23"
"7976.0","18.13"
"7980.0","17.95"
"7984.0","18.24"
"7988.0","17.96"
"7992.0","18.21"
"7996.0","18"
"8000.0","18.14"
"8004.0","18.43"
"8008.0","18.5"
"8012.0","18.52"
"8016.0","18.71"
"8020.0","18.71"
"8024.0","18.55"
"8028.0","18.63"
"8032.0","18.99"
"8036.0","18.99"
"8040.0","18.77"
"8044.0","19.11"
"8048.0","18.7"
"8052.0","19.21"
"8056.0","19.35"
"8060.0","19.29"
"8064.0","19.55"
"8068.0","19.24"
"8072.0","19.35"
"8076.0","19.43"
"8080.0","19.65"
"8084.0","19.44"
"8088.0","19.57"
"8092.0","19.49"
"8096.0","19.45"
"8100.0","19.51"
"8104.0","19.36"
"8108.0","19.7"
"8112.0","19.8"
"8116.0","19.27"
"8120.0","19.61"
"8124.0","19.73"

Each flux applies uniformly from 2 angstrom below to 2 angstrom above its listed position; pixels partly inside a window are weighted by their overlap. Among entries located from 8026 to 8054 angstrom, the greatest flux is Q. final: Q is 19.21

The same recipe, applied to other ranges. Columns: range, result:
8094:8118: 19.8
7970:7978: 18.23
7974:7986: 18.24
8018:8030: 18.71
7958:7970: 18.11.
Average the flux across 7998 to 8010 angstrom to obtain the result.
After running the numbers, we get 18.4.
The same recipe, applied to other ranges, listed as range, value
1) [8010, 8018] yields 18.6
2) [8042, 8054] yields 19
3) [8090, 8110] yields 19.5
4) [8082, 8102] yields 19.5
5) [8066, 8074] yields 19.3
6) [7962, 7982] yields 18.1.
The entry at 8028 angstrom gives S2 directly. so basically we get 18.63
